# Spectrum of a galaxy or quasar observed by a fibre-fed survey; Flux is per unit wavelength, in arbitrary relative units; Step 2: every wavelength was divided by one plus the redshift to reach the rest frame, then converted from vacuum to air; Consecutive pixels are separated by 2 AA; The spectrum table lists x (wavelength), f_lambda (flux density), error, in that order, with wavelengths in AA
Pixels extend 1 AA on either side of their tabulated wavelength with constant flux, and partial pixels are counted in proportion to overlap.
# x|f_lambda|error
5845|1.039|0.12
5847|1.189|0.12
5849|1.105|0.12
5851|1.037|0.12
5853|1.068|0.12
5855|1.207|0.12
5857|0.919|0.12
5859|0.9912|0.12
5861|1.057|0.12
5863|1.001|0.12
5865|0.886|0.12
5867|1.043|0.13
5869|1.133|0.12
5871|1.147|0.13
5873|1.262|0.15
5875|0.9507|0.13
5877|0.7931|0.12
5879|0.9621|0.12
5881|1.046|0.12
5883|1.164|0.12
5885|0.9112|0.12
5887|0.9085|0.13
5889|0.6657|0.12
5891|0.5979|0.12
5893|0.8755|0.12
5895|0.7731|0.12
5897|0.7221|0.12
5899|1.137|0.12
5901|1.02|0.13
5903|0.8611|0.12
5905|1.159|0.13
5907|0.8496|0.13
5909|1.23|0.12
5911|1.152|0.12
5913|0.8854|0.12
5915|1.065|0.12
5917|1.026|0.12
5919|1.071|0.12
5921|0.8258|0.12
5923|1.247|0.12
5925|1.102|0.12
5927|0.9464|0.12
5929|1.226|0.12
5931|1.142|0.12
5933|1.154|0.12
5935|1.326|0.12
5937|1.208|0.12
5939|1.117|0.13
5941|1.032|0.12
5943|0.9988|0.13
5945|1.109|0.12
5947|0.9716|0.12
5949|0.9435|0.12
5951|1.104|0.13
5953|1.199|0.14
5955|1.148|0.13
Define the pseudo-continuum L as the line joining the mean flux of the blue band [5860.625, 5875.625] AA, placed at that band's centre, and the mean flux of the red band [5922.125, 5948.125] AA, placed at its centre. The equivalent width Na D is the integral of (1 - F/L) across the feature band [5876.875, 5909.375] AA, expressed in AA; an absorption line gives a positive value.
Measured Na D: 4.9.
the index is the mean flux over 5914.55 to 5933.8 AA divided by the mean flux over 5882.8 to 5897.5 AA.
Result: 1.33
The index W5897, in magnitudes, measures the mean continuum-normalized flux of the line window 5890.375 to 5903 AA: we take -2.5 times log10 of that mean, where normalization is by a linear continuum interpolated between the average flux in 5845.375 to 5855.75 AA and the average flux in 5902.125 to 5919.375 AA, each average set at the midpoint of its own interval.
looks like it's 0.22 mag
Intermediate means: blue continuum 1.11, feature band 0.862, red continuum 1.03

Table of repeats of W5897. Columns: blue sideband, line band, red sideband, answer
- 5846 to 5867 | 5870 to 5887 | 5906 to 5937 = 0.04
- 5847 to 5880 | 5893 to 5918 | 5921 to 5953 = 0.10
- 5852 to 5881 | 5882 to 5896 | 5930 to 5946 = 0.25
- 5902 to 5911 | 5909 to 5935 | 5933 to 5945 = 0.00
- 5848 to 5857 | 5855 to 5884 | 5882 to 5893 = -0.07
